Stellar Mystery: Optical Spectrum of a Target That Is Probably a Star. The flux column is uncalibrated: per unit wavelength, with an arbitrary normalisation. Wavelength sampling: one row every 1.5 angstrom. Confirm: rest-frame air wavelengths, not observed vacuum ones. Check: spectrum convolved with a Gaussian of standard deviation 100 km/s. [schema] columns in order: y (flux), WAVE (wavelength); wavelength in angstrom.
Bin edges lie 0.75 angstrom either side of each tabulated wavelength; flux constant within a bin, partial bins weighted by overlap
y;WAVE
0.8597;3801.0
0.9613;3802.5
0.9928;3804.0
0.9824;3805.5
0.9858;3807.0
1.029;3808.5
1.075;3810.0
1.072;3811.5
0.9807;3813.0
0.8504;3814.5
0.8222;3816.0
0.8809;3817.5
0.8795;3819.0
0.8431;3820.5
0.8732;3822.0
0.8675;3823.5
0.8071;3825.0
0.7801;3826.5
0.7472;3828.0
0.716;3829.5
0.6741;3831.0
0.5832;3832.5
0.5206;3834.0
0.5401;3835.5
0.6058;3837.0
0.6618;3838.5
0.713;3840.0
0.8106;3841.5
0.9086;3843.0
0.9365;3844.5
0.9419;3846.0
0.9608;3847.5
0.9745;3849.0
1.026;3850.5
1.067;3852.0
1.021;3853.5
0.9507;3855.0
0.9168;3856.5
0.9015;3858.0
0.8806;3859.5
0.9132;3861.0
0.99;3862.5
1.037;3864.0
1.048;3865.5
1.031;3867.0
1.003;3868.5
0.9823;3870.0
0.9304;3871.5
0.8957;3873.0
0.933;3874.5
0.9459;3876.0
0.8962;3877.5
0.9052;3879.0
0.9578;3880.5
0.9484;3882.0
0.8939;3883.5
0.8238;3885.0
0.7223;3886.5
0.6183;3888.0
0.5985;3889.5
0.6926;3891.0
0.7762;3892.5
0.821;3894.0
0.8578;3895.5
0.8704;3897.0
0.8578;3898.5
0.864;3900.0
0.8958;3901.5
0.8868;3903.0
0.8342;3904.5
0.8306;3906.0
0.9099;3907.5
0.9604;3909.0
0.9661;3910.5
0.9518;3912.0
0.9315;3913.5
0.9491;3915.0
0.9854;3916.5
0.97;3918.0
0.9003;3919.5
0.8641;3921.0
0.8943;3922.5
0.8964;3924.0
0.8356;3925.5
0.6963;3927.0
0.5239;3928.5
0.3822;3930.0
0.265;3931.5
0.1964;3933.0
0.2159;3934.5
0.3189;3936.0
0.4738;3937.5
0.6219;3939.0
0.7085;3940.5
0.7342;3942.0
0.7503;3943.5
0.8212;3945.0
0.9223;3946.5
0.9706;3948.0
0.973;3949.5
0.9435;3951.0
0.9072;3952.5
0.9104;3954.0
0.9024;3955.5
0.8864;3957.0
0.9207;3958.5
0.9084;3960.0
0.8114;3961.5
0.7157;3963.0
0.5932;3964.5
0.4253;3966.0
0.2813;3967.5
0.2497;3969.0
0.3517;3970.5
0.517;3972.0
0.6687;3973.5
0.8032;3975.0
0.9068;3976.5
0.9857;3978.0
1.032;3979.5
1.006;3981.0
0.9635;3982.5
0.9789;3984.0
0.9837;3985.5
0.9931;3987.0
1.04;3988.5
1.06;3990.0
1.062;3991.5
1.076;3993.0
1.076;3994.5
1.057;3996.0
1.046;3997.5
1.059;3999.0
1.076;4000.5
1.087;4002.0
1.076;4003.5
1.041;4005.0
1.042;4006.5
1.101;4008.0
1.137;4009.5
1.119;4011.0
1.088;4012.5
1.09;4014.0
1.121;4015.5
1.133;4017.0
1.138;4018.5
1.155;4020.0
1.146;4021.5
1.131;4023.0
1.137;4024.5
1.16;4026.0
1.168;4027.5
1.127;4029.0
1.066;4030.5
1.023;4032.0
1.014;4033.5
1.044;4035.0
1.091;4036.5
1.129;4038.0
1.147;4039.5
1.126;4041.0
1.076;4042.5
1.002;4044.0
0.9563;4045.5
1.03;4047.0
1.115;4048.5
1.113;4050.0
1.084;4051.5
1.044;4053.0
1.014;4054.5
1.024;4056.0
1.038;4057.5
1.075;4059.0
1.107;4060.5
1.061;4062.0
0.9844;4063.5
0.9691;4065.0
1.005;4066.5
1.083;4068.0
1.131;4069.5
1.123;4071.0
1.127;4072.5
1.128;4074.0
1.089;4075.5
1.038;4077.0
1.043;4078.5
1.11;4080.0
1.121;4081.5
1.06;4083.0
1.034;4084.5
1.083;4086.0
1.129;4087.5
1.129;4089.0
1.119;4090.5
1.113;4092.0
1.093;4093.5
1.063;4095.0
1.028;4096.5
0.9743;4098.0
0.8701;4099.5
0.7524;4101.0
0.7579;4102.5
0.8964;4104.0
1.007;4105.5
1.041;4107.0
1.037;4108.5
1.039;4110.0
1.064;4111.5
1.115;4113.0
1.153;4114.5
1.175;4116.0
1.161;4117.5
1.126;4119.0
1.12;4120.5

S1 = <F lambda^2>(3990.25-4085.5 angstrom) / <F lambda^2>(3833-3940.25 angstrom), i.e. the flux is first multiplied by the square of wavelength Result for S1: 1.42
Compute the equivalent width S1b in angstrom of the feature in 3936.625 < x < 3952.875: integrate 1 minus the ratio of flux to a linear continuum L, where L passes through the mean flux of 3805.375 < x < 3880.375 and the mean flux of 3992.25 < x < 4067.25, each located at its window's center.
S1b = 3.2 angstrom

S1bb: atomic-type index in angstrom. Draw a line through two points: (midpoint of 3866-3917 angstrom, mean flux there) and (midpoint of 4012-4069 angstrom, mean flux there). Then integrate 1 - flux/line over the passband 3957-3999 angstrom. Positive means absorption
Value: 6.73 angstrom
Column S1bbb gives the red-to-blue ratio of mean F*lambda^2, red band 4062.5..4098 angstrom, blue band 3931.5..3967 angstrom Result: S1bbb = 1.6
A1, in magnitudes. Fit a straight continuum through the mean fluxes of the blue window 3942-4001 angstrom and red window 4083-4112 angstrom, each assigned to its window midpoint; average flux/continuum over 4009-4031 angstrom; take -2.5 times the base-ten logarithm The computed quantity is -0.22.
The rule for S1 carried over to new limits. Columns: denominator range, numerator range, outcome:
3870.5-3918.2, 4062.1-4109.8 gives 1.31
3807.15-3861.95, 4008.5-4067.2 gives 1.40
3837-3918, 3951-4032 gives 1.13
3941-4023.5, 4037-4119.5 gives 1.20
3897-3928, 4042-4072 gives 1.27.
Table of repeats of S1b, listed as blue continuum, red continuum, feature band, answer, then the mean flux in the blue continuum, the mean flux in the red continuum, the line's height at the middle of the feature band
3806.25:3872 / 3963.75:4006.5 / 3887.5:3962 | 8.0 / 0.88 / 0.878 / 0.879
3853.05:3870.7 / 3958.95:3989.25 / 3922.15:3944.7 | 7.3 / 0.972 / 0.762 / 0.838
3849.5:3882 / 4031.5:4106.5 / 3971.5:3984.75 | 1.7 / 0.963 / 1.05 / 1.01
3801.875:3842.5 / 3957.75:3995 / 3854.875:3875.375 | -3.4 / 0.824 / 0.815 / 0.822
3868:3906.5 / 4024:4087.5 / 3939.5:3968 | 4.3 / 0.855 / 1.07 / 0.941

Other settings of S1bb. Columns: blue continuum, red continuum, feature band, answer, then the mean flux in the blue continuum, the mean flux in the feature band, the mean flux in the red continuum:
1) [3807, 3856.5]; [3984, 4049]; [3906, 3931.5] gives 3.31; 0.851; 0.833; 1.08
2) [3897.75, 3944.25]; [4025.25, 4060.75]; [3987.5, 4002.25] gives -1.85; 0.744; 1.06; 1.07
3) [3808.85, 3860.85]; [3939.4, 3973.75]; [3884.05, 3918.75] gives -2.95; 0.849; 0.851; 0.733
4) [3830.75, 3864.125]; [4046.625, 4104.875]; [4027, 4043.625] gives -1.29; 0.848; 1.09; 1.05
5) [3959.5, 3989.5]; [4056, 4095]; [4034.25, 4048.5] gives -1.44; 0.762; 1.07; 1.08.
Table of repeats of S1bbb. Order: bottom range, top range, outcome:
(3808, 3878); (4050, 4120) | 1.35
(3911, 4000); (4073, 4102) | 1.41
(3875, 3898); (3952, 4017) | 1.17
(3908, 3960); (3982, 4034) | 1.45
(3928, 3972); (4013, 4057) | 1.77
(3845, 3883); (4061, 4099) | 1.24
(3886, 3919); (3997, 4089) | 1.36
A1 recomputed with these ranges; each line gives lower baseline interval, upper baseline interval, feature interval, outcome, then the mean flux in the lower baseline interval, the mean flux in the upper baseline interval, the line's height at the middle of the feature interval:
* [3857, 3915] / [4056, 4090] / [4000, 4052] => -0.068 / 0.889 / 1.07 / 1.03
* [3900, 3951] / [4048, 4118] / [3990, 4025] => -0.195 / 0.763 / 1.05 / 0.914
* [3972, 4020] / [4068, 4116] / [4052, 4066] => 0.007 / 1.03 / 1.05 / 1.04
